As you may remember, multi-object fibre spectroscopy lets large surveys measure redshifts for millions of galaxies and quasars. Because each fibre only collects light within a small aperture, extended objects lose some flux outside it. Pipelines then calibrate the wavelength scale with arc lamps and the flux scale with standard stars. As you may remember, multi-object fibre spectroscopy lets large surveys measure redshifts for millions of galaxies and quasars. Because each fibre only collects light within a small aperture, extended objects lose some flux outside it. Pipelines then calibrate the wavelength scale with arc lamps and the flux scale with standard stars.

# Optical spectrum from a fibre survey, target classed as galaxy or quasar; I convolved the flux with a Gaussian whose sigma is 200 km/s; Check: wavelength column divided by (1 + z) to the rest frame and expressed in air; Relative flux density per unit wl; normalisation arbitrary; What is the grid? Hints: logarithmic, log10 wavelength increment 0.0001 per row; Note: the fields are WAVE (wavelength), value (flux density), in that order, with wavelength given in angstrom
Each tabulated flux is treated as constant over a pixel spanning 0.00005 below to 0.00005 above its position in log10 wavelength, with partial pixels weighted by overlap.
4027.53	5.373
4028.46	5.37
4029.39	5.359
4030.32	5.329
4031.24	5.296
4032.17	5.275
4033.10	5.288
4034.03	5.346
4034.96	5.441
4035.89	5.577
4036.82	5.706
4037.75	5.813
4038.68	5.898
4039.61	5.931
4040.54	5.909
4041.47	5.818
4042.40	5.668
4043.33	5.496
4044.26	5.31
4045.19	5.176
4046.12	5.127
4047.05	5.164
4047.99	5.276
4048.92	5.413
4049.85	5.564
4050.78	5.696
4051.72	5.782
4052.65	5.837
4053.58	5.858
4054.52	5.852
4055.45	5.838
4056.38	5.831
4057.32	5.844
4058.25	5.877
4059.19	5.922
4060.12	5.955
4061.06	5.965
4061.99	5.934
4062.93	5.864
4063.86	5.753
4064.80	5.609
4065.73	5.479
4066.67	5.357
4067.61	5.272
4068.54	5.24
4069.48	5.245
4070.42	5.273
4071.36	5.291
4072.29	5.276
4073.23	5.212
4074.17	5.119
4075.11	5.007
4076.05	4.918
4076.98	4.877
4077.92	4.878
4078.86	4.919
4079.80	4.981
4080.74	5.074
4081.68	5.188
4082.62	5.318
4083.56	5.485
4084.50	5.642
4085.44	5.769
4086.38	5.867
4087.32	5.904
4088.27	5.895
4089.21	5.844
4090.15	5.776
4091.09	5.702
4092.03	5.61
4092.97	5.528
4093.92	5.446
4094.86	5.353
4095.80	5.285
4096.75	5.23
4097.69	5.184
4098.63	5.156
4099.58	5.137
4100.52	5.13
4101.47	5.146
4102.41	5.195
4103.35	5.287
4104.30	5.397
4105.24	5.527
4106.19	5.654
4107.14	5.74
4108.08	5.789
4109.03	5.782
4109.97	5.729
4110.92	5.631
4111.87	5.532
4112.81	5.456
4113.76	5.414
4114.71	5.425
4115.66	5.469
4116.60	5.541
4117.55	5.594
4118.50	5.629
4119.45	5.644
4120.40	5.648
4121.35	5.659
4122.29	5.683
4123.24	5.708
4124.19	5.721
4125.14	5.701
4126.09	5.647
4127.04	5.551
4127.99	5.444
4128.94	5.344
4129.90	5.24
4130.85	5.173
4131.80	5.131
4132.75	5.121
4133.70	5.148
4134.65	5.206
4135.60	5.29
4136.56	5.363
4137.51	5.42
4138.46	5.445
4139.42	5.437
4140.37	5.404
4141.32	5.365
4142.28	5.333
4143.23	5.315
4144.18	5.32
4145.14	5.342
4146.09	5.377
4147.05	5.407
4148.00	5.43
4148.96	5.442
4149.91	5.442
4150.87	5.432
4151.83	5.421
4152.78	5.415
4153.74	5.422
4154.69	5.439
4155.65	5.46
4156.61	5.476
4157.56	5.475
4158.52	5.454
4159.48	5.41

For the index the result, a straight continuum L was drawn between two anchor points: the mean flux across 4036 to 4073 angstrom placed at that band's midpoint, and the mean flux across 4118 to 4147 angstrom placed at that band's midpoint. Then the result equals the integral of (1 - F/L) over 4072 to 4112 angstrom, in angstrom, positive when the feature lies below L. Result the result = 0.9 angstrom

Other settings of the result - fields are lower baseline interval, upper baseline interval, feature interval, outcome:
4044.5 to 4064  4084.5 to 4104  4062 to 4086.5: 1.2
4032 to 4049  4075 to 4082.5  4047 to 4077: -1.8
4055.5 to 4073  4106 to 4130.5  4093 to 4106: 0.7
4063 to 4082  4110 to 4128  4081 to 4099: -0.6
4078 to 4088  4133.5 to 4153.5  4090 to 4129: -0.9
